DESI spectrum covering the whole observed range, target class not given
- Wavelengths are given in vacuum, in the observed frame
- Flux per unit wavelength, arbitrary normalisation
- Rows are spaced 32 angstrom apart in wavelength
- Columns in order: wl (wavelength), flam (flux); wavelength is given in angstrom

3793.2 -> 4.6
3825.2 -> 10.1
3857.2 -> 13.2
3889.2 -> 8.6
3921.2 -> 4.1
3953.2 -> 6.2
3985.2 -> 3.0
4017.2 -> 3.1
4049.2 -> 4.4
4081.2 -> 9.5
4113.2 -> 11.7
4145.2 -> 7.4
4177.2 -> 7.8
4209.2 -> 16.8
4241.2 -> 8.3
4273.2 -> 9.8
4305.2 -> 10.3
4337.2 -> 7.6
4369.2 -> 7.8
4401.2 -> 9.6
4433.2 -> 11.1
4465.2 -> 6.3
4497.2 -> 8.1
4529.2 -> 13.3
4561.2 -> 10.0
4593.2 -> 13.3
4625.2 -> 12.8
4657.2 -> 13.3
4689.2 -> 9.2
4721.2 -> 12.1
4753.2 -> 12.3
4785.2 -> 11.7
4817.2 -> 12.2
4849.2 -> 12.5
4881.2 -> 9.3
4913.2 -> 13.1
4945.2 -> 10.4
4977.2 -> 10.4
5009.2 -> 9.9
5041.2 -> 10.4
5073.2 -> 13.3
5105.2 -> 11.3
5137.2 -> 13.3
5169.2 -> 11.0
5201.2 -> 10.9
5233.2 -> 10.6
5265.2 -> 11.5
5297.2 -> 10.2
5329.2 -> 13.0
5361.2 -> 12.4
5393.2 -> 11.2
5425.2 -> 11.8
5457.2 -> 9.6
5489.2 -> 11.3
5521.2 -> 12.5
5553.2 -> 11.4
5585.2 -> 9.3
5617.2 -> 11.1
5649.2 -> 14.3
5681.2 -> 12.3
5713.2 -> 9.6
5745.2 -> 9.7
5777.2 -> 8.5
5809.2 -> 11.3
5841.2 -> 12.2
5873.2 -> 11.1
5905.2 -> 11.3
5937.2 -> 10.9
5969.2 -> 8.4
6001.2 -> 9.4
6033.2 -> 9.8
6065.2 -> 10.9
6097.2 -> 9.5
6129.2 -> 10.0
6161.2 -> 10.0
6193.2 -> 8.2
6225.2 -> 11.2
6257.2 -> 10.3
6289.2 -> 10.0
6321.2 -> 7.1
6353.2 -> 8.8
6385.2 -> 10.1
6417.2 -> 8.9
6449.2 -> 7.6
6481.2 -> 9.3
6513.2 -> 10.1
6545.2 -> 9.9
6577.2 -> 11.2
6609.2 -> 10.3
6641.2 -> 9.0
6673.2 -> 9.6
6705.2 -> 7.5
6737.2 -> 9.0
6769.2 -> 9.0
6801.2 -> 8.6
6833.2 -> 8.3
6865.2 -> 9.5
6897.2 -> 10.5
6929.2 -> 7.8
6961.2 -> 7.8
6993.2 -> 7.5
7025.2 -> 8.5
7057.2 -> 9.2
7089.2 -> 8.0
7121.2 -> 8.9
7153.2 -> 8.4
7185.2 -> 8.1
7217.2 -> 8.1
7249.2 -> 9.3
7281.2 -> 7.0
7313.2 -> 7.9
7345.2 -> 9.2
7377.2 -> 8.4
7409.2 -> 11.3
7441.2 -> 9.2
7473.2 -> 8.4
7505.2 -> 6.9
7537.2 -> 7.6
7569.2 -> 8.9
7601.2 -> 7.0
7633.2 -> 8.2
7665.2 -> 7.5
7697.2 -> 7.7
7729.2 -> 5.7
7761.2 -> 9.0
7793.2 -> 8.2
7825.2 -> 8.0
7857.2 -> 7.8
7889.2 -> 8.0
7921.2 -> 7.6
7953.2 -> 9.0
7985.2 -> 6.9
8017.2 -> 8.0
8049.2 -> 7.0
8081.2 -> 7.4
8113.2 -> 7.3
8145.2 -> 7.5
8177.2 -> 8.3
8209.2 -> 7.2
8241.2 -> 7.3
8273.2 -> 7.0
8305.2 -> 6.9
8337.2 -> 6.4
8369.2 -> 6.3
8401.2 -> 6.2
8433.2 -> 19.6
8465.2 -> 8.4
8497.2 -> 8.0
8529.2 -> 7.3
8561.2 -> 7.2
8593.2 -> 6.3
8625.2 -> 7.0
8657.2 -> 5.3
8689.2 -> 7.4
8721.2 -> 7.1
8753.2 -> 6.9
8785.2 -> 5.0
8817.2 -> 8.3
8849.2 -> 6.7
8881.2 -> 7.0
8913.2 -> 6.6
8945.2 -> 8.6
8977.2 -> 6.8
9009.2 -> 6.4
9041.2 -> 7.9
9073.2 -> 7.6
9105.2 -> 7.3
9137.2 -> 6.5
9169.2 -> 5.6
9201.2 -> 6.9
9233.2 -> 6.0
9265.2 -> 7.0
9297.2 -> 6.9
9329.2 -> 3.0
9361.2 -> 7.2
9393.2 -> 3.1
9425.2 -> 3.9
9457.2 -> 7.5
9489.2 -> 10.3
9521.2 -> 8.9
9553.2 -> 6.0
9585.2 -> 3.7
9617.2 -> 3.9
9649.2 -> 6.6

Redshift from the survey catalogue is 0.13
